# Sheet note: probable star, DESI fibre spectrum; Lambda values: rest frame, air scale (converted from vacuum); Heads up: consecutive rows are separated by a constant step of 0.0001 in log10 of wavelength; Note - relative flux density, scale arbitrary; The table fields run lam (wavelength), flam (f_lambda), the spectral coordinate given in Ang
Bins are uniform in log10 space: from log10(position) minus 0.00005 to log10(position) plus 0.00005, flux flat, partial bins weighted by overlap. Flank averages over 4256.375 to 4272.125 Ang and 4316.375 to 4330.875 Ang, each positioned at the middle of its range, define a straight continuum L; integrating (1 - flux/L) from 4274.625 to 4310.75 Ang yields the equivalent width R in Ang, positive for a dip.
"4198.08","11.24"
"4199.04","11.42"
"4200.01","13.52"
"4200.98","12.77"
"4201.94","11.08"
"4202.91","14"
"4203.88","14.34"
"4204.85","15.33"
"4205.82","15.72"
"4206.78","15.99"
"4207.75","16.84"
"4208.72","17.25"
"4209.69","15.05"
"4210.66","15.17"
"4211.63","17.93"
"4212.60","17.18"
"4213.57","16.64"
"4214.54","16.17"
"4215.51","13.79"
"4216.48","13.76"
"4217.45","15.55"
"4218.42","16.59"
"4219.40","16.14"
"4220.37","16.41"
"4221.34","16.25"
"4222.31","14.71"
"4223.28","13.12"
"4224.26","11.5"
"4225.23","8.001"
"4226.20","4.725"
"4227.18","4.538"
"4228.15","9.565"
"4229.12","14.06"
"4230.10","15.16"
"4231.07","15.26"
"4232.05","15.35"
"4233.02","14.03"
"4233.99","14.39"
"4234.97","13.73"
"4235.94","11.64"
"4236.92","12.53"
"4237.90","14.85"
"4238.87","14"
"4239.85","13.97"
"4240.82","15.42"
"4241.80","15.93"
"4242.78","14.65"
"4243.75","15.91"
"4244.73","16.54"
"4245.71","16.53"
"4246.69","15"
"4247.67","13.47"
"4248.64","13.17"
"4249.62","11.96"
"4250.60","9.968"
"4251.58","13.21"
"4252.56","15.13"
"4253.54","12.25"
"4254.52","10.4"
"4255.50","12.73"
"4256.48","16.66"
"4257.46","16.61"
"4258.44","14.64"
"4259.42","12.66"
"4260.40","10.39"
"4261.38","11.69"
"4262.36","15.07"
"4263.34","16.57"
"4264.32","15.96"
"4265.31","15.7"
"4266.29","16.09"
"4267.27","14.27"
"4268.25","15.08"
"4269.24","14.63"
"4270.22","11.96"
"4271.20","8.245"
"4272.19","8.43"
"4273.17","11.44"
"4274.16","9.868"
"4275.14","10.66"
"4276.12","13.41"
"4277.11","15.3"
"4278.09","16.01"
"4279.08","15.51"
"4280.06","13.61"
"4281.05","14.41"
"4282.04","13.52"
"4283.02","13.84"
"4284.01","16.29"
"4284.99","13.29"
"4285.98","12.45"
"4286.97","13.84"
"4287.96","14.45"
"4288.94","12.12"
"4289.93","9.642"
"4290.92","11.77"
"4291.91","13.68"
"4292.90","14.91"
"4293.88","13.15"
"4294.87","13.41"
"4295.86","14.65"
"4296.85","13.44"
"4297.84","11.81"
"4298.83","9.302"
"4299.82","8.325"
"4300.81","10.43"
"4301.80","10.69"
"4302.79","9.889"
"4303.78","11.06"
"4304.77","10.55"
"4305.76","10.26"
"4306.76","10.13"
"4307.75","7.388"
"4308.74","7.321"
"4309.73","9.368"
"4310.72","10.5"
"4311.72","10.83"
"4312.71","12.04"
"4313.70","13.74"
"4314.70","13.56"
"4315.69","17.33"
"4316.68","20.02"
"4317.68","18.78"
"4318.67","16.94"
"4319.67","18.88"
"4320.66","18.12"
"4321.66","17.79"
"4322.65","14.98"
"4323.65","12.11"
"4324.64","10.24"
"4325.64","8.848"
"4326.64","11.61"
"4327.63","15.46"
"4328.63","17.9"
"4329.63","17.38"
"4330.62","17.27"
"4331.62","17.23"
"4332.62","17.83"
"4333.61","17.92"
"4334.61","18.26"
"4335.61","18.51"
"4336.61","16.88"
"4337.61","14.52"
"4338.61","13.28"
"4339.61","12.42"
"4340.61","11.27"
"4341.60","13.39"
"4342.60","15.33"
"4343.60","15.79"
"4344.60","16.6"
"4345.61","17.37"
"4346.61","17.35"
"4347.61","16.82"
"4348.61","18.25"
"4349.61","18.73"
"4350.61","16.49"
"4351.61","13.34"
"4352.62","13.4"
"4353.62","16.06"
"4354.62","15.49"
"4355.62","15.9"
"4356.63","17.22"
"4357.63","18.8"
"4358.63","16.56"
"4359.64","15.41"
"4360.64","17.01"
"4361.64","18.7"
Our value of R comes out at 6.19 Ang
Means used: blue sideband 13.9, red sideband 15.7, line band 12.2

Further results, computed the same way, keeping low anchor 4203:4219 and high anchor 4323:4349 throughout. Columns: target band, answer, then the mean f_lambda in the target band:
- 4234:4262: 3.3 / 13.8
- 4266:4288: 3.2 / 13.3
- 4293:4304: 2.8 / 11.6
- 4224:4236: 3.1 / 11.7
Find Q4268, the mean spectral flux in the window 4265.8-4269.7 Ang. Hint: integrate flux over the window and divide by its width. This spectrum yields 15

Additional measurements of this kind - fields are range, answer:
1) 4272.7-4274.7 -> 10.6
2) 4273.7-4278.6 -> 13.1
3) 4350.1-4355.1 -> 15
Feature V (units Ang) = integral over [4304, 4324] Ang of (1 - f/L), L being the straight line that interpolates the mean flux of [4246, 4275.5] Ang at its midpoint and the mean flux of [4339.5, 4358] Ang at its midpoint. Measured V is 1.8 Ang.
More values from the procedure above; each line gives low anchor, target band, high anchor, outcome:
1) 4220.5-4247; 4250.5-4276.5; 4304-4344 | 1.0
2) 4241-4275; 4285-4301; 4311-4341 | 2.3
